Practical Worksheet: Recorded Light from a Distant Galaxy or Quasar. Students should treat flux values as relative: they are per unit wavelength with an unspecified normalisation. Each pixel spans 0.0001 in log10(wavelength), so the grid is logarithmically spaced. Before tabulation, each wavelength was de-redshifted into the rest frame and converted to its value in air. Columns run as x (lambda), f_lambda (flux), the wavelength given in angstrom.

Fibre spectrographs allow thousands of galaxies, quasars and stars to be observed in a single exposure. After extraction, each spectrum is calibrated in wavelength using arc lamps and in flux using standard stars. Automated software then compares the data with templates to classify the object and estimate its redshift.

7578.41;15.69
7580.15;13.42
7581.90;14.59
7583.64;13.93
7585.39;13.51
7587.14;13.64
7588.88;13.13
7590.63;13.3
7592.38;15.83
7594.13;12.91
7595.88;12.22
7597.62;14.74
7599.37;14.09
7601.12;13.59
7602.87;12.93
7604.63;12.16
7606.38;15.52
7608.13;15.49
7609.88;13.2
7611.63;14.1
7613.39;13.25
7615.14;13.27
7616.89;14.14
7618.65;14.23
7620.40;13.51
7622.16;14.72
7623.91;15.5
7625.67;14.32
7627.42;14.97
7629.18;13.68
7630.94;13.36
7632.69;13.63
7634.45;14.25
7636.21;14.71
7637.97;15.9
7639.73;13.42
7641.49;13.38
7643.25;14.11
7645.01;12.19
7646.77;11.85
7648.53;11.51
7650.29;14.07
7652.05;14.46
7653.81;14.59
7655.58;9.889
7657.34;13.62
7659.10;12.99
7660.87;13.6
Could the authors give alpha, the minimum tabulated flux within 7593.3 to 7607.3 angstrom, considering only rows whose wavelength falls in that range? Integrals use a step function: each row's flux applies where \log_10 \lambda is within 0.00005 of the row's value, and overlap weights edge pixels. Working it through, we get 12.16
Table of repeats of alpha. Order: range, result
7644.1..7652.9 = 11.51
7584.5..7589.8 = 13.13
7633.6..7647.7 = 11.85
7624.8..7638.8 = 13.36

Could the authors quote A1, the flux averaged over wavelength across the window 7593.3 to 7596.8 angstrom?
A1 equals 12.6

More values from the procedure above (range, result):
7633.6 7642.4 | 14.3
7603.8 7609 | 14.4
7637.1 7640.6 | 14.7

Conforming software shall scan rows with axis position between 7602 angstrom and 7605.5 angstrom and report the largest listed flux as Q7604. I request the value 12.93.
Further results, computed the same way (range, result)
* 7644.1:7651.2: 14.07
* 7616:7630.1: 15.5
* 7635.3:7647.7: 15.9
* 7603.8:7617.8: 15.52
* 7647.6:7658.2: 14.59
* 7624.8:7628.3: 14.97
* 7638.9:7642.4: 13.42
